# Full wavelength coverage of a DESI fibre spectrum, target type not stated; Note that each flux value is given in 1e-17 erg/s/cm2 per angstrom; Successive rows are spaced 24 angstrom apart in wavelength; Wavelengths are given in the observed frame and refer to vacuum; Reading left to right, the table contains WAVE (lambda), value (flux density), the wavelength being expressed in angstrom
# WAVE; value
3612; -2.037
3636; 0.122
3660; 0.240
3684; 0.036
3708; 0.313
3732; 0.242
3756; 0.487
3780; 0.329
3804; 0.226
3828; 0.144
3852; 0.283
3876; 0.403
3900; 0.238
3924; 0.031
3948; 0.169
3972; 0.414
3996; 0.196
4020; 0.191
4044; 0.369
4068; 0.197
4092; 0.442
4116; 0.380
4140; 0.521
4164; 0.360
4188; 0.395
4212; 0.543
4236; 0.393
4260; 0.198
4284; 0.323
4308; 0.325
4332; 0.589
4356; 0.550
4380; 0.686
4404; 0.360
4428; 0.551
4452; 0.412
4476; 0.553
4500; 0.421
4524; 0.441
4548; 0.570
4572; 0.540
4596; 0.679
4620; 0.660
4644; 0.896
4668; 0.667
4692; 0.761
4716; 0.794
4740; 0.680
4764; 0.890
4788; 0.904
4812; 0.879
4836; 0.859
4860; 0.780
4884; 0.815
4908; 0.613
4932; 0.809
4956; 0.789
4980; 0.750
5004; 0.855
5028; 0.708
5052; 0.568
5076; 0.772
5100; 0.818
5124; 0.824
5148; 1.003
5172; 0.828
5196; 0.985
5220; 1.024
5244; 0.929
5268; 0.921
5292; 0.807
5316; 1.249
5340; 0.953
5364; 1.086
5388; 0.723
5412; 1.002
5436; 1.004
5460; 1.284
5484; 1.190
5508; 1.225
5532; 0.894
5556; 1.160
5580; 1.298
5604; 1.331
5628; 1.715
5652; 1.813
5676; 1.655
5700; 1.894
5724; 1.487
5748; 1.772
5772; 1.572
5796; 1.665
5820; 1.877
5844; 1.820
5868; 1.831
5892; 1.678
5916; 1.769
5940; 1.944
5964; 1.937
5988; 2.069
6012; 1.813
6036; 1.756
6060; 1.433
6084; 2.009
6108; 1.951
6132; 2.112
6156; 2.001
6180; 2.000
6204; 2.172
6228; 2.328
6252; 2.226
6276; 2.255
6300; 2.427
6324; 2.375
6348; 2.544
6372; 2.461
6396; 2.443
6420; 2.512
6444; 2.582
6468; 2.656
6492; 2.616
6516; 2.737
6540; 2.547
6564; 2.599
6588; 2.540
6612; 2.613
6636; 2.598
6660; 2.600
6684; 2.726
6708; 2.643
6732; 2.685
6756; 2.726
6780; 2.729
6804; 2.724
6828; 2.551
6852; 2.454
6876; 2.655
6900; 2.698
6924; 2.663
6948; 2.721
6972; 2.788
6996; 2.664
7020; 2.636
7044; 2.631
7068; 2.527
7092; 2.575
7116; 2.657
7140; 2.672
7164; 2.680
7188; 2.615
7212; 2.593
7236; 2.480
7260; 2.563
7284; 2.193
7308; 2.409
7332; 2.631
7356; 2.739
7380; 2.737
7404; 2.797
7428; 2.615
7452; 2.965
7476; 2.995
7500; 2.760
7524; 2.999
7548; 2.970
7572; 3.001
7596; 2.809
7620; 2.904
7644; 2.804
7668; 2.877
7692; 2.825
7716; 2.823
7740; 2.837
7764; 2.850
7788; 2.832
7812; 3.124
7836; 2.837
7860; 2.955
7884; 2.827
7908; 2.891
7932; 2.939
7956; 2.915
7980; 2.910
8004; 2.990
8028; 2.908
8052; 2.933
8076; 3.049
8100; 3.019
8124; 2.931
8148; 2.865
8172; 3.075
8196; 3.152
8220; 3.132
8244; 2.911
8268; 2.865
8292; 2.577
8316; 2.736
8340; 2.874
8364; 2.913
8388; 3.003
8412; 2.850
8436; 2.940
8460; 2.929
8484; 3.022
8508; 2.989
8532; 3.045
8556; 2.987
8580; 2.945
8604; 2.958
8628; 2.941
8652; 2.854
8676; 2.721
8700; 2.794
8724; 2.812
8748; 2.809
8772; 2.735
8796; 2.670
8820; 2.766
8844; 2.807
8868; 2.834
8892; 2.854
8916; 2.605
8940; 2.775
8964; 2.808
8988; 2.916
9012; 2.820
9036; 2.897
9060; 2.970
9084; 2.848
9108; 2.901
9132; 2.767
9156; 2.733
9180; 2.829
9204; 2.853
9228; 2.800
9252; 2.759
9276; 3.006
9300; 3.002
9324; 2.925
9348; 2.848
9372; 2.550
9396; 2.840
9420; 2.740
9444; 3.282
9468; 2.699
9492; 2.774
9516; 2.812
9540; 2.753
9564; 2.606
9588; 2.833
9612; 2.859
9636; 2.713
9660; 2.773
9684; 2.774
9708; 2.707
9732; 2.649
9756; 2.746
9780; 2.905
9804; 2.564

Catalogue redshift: 0.41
